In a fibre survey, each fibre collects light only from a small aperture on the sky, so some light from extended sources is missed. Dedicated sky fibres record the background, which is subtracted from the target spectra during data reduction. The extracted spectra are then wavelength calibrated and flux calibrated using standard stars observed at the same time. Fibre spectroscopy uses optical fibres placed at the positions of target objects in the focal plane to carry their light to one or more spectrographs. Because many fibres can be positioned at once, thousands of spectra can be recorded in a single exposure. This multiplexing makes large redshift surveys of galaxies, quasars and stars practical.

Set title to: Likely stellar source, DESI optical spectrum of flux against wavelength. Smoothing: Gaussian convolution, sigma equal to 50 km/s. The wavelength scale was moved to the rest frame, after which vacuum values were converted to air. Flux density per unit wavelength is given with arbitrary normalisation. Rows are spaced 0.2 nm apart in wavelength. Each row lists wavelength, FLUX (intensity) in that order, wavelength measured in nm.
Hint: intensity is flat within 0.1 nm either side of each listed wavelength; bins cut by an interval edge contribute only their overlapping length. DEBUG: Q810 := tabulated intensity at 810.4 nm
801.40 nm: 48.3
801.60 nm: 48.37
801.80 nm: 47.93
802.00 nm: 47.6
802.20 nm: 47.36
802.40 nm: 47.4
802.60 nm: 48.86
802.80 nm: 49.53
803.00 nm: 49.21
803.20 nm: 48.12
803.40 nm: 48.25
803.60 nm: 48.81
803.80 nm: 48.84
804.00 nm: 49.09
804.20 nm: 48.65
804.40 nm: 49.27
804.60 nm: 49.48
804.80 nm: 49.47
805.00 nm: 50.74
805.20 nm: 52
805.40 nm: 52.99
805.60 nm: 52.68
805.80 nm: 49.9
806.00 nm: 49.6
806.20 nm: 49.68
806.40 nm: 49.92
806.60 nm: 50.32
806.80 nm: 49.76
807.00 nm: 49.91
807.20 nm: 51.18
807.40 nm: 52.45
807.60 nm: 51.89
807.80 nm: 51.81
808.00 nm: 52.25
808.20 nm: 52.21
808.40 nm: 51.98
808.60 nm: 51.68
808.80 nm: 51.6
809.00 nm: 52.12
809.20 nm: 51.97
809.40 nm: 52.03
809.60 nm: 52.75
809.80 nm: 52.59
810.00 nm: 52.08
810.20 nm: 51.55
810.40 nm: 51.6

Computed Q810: 51.6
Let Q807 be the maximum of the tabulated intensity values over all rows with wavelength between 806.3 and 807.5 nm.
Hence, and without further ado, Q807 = 52.45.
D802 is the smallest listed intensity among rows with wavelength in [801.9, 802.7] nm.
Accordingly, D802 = 47.36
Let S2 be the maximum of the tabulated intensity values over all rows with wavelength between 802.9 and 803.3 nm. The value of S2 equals 49.21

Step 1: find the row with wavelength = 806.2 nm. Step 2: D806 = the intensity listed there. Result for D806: 49.68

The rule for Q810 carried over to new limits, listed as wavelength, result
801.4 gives 48.3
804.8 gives 49.47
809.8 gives 52.59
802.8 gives 49.53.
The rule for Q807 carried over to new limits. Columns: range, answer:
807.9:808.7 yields 52.25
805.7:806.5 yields 49.92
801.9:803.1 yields 49.53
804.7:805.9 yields 52.99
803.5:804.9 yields 49.48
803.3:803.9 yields 48.84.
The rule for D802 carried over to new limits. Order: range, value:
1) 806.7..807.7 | 49.76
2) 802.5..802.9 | 48.86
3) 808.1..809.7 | 51.6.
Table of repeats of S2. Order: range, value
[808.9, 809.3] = 52.12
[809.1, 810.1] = 52.75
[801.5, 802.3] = 48.37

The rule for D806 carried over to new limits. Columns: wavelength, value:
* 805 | 50.74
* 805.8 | 49.9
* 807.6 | 51.89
